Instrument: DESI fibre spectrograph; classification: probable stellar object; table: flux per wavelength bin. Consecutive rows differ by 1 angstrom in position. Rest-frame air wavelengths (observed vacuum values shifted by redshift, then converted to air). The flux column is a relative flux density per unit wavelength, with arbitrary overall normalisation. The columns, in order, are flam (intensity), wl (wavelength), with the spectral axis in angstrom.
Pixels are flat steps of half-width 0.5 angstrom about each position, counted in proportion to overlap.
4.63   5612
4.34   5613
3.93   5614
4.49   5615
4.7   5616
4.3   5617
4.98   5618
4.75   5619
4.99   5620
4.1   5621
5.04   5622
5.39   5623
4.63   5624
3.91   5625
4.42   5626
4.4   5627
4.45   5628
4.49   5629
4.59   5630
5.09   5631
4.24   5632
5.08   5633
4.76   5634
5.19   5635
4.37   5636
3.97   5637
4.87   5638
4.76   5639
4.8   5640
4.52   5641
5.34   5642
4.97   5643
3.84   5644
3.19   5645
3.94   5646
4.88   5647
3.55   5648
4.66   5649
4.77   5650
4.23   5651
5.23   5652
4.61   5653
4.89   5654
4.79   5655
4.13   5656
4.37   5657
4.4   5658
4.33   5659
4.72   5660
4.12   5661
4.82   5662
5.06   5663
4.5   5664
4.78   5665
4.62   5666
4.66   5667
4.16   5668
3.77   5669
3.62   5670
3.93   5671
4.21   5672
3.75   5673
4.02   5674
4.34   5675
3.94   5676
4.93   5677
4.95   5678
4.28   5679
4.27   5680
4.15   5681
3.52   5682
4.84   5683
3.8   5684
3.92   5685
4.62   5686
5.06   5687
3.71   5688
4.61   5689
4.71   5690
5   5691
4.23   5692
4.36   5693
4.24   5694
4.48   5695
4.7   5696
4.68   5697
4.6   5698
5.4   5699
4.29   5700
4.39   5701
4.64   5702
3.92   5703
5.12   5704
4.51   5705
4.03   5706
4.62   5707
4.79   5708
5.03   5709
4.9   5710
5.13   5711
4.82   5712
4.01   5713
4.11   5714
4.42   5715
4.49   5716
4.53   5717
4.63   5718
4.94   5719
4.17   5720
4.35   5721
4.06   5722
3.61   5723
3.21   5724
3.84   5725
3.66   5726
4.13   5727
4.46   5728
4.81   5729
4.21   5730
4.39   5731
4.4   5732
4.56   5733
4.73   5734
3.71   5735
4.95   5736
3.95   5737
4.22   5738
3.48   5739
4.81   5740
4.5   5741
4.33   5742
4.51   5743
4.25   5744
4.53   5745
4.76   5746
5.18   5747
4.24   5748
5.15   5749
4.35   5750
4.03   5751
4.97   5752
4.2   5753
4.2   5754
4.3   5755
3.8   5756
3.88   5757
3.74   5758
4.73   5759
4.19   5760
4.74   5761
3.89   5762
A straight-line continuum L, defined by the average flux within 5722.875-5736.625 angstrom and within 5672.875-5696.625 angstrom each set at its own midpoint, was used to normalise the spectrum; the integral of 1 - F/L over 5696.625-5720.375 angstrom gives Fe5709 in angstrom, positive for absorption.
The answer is -1.7 angstrom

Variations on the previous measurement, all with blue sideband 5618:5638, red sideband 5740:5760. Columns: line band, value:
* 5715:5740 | 1.2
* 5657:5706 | 1.4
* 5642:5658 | 0.6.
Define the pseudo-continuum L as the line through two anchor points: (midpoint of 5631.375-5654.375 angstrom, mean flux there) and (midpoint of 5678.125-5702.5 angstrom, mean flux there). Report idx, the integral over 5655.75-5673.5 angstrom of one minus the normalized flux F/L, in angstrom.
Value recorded 0.7 angstrom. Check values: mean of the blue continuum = 4.55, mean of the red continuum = 4.45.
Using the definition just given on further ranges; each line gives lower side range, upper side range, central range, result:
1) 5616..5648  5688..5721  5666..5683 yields 1.4 angstrom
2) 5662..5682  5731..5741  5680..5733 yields -1.1 angstrom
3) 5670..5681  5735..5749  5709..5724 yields -0.2 angstrom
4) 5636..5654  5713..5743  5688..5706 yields -0.8 angstrom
